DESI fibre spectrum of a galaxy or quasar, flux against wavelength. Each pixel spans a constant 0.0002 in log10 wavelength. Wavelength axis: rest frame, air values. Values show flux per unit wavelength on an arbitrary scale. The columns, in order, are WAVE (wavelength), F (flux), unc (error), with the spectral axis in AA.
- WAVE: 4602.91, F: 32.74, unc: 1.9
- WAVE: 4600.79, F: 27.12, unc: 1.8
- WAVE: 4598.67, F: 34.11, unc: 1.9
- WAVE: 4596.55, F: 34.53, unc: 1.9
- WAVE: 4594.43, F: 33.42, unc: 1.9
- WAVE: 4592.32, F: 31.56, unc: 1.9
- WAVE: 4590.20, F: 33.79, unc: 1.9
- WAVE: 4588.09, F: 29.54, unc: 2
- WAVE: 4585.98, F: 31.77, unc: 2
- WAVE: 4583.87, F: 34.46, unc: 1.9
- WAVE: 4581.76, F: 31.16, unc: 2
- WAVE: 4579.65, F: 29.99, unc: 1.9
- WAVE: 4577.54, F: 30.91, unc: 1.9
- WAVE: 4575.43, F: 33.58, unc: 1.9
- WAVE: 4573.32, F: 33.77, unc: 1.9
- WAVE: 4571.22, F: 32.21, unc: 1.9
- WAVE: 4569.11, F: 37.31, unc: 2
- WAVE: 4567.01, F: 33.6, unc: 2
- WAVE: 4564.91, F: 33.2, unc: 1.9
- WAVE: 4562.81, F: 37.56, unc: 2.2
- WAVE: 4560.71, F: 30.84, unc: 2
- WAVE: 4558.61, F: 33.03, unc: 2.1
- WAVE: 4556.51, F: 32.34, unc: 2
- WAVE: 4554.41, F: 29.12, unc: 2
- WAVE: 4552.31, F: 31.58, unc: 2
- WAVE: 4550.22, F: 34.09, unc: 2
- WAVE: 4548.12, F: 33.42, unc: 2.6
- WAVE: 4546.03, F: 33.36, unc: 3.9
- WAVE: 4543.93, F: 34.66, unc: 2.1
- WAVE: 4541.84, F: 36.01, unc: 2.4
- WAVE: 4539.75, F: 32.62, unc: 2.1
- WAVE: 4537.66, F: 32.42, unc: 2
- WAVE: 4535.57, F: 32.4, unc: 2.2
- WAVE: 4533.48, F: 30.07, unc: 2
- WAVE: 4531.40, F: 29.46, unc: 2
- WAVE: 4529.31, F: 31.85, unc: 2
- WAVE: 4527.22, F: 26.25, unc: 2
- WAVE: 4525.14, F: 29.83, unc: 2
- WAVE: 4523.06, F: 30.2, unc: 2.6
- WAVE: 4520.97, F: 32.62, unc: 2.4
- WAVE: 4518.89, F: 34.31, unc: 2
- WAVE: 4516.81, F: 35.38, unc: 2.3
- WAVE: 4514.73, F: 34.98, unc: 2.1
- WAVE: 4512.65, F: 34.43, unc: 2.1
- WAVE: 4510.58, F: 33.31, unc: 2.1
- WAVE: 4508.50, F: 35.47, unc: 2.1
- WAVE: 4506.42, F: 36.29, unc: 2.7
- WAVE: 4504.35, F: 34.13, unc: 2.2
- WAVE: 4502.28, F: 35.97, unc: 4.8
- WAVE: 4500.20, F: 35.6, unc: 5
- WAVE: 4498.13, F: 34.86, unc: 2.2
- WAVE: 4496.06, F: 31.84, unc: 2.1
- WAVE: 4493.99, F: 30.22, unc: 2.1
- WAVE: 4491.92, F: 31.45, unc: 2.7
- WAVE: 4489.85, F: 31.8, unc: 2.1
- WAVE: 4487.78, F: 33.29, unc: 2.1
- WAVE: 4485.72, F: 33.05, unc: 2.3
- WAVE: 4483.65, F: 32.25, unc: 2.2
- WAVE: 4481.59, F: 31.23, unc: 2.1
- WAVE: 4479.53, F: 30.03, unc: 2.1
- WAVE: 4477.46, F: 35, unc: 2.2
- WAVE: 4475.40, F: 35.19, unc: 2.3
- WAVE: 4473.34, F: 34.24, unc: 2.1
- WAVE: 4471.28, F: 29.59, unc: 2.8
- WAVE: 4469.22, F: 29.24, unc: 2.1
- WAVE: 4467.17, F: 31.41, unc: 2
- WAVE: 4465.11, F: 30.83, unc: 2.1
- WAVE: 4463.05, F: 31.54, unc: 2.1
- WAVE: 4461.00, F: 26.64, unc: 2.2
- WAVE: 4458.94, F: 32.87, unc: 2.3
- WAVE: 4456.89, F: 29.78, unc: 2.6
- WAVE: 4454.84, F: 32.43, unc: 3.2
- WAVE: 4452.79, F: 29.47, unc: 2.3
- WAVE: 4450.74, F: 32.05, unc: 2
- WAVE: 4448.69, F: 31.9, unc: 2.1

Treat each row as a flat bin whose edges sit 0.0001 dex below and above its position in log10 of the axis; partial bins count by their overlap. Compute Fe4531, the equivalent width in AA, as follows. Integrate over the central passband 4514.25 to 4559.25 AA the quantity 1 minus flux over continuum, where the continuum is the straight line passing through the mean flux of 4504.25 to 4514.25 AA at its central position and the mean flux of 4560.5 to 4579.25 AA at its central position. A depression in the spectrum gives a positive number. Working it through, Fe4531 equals 2.70 AA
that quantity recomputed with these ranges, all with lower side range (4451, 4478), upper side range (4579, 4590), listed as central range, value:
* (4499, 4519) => -2.26 AA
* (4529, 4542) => -0.14 AA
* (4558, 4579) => -1.29 AA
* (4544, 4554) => -0.46 AA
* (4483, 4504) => -1.10 AA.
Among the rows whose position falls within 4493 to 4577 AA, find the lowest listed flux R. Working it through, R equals 26.25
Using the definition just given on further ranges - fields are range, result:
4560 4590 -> 29.54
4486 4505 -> 30.22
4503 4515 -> 33.31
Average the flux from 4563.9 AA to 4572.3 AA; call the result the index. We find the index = 34.1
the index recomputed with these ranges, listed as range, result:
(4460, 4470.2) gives 30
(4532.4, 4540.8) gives 31.9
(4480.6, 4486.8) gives 32.2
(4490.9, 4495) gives 30.8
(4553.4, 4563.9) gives 32.6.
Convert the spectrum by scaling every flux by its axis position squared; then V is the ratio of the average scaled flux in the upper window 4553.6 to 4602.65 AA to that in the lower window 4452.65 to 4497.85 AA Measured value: 1.08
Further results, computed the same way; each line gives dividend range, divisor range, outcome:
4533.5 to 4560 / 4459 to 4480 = 1.08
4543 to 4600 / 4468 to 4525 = 1.03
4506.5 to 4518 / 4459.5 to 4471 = 1.18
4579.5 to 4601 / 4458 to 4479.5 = 1.08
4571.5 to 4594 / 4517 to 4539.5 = 1.06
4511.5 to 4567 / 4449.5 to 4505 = 1.04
